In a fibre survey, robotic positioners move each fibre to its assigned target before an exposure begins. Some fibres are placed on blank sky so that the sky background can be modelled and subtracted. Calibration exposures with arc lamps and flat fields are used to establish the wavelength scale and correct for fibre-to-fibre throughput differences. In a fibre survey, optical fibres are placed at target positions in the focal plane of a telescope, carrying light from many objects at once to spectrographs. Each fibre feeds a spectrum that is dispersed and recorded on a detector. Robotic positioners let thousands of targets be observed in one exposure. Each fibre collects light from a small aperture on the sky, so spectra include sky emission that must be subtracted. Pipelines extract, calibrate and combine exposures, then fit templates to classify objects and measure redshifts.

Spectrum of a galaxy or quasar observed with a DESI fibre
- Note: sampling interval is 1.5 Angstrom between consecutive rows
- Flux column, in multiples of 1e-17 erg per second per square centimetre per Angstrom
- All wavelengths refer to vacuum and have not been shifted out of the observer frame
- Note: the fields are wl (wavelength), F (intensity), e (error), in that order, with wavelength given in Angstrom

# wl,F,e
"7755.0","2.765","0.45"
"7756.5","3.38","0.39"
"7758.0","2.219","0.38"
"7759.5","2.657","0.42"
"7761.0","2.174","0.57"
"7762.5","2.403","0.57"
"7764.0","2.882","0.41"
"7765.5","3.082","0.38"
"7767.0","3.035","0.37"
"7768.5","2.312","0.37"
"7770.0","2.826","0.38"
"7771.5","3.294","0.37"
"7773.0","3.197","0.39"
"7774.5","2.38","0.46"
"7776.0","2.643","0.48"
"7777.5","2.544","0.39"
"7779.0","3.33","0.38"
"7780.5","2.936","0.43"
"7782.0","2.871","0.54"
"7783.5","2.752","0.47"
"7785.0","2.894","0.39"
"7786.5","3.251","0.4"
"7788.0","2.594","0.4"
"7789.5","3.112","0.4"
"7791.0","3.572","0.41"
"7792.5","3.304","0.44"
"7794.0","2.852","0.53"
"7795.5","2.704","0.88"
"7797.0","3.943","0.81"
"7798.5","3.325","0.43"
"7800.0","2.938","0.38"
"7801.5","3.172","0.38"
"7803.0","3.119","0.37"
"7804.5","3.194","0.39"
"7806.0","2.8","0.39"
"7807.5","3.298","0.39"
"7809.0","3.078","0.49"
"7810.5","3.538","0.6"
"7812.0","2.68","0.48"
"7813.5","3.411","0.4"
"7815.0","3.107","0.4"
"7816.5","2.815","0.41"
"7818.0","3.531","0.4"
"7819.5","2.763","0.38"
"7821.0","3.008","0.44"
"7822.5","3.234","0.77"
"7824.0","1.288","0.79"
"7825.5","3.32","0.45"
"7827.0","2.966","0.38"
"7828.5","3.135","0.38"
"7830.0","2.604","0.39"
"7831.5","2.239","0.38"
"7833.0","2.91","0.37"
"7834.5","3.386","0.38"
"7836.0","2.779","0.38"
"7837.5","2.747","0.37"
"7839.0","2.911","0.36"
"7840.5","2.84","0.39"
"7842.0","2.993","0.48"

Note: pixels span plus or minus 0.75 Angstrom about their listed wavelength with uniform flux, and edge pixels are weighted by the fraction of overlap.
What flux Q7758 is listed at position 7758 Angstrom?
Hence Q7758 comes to 2.219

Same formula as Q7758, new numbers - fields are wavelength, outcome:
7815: 3.107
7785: 2.894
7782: 2.871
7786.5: 3.251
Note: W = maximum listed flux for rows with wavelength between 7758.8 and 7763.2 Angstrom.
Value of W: 2.657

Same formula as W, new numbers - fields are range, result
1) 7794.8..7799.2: 3.943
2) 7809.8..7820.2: 3.538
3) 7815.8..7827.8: 3.531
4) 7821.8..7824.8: 3.234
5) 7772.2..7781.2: 3.33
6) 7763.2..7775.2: 3.294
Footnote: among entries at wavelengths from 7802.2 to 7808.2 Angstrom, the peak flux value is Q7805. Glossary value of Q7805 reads 3.298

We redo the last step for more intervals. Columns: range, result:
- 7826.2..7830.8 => 3.135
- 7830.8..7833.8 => 2.91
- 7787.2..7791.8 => 3.572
